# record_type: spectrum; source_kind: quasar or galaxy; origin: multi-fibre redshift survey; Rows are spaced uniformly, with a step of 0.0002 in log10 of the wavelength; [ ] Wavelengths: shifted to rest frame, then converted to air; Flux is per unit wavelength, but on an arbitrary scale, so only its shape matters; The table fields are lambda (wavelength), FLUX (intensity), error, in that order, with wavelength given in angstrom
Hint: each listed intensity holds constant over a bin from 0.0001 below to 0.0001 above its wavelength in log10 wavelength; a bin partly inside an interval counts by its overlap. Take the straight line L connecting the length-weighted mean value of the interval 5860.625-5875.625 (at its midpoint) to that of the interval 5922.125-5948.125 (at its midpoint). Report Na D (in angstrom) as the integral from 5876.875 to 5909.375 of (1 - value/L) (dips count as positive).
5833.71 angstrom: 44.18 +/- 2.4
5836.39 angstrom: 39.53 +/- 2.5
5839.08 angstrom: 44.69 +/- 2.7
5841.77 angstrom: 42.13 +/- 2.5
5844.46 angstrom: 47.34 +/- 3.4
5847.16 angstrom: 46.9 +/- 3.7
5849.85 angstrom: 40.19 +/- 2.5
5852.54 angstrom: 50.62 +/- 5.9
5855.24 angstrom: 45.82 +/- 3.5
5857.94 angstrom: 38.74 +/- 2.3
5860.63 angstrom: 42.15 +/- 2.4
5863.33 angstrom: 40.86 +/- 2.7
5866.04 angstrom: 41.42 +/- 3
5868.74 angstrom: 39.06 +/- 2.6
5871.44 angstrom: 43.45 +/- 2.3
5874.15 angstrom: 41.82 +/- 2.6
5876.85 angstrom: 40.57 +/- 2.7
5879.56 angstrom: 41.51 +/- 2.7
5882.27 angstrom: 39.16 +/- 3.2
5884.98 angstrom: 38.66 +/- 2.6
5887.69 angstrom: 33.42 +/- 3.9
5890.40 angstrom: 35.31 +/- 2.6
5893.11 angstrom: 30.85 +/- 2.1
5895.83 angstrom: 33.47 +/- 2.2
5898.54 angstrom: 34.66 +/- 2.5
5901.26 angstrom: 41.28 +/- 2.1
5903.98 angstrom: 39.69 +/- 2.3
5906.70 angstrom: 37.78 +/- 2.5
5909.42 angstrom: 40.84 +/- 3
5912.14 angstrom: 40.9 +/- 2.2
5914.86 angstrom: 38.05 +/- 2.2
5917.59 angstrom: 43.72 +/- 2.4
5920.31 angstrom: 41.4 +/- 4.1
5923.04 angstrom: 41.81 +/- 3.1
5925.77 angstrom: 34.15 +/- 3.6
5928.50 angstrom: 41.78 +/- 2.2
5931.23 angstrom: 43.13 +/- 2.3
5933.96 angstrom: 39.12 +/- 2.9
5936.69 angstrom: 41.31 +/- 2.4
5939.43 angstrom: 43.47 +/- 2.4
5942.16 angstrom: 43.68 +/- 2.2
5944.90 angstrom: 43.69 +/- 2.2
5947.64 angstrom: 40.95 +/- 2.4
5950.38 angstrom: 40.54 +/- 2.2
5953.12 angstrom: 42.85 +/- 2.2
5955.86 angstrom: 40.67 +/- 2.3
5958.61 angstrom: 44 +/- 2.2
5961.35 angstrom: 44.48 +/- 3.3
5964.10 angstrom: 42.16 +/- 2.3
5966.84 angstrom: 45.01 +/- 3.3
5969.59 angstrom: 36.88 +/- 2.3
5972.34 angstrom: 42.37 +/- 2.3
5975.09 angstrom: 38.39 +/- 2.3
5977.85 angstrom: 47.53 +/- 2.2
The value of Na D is 3.3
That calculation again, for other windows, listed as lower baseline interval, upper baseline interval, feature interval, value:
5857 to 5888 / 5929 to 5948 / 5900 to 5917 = 0.59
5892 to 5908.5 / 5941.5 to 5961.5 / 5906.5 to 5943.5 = -1.45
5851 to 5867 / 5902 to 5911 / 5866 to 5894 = 2.04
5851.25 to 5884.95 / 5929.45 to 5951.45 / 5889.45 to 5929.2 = 3.43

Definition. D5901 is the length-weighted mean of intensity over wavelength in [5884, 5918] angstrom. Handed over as 37.4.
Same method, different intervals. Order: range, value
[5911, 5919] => 40.9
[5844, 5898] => 40.4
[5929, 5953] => 42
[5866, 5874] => 41.4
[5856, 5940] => 39.5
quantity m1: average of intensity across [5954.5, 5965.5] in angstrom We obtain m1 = 42.8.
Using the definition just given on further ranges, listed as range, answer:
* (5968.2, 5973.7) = 39.6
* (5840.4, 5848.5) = 45.4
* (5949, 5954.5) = 41.7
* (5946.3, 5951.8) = 40.8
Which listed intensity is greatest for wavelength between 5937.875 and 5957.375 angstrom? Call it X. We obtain 43.69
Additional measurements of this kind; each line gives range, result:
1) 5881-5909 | 41.28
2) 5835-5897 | 50.62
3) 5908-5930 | 43.72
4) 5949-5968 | 45.01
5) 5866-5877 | 43.45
